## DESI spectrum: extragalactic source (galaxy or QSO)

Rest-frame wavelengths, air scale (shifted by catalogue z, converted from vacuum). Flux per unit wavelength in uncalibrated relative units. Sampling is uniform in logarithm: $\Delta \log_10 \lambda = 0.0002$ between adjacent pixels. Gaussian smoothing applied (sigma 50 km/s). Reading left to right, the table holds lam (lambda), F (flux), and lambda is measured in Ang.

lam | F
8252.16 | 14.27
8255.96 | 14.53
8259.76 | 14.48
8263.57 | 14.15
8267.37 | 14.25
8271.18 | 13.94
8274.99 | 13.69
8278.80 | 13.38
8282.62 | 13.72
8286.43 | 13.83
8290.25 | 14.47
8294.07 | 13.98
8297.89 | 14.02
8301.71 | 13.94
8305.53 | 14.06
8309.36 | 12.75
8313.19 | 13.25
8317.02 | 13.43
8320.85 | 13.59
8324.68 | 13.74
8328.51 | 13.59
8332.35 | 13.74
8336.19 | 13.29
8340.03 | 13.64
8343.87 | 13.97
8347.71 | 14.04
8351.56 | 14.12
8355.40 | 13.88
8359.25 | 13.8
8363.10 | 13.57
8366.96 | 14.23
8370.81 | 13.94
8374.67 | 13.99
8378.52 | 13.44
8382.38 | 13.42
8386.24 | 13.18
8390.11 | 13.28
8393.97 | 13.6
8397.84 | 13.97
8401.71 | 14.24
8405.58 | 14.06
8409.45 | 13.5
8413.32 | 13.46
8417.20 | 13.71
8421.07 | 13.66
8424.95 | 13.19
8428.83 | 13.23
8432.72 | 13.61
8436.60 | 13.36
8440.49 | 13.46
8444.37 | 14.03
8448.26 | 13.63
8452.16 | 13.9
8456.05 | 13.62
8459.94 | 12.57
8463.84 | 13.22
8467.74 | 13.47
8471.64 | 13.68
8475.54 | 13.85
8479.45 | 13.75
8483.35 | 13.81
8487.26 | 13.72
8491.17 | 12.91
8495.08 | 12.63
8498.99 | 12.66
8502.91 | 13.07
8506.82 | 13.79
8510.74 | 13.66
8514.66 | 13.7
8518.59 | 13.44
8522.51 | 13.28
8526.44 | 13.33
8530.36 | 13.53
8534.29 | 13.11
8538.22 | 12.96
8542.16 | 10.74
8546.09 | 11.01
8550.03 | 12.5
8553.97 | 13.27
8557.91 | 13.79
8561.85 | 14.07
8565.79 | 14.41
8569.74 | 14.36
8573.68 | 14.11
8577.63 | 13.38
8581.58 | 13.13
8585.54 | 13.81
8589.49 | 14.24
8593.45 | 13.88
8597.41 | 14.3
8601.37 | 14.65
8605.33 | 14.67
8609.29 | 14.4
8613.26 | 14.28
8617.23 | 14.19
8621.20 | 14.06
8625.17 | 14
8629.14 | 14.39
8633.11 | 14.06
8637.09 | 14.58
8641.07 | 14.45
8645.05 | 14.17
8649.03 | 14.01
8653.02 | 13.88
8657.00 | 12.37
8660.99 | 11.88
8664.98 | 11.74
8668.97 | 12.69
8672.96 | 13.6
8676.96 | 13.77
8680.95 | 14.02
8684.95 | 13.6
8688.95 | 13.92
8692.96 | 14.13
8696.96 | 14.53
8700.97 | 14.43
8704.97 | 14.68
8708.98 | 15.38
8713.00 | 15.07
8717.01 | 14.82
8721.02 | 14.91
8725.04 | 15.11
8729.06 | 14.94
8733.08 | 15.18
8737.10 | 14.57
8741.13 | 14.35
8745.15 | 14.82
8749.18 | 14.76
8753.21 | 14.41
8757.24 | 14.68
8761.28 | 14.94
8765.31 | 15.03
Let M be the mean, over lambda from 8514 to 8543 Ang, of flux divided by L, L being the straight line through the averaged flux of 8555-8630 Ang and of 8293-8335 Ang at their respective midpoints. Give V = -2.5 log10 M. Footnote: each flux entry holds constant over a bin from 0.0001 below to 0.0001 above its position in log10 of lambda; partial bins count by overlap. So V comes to 0.074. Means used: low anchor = 13.6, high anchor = 14.1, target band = 13.1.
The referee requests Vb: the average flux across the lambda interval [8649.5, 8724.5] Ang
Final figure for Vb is 13.9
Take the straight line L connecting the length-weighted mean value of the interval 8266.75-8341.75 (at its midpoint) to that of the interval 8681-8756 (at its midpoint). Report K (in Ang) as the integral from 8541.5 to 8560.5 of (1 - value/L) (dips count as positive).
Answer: 2.4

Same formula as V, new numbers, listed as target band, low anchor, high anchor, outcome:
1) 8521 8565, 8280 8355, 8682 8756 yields 0.107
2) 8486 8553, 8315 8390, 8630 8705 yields 0.062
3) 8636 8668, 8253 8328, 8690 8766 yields 0.099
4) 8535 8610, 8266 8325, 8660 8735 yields 0.039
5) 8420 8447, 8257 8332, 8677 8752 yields 0.045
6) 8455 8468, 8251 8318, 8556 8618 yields 0.069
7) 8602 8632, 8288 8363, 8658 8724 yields -0.030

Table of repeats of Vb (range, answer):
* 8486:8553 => 12.9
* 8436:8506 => 13.4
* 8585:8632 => 14.3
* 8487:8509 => 13.1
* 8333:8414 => 13.7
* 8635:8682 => 13.4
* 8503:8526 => 13.5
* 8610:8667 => 13.7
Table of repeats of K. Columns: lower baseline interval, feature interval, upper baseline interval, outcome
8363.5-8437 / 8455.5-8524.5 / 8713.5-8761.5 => 2.8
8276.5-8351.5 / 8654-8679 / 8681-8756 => 3.1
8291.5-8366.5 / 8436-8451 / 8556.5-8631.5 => 0.3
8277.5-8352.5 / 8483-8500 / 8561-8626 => 1.0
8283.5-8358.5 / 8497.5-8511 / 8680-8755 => 0.8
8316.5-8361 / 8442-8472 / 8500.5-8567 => -0.3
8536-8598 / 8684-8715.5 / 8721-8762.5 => -0.1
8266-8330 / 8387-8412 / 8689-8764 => 0.4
